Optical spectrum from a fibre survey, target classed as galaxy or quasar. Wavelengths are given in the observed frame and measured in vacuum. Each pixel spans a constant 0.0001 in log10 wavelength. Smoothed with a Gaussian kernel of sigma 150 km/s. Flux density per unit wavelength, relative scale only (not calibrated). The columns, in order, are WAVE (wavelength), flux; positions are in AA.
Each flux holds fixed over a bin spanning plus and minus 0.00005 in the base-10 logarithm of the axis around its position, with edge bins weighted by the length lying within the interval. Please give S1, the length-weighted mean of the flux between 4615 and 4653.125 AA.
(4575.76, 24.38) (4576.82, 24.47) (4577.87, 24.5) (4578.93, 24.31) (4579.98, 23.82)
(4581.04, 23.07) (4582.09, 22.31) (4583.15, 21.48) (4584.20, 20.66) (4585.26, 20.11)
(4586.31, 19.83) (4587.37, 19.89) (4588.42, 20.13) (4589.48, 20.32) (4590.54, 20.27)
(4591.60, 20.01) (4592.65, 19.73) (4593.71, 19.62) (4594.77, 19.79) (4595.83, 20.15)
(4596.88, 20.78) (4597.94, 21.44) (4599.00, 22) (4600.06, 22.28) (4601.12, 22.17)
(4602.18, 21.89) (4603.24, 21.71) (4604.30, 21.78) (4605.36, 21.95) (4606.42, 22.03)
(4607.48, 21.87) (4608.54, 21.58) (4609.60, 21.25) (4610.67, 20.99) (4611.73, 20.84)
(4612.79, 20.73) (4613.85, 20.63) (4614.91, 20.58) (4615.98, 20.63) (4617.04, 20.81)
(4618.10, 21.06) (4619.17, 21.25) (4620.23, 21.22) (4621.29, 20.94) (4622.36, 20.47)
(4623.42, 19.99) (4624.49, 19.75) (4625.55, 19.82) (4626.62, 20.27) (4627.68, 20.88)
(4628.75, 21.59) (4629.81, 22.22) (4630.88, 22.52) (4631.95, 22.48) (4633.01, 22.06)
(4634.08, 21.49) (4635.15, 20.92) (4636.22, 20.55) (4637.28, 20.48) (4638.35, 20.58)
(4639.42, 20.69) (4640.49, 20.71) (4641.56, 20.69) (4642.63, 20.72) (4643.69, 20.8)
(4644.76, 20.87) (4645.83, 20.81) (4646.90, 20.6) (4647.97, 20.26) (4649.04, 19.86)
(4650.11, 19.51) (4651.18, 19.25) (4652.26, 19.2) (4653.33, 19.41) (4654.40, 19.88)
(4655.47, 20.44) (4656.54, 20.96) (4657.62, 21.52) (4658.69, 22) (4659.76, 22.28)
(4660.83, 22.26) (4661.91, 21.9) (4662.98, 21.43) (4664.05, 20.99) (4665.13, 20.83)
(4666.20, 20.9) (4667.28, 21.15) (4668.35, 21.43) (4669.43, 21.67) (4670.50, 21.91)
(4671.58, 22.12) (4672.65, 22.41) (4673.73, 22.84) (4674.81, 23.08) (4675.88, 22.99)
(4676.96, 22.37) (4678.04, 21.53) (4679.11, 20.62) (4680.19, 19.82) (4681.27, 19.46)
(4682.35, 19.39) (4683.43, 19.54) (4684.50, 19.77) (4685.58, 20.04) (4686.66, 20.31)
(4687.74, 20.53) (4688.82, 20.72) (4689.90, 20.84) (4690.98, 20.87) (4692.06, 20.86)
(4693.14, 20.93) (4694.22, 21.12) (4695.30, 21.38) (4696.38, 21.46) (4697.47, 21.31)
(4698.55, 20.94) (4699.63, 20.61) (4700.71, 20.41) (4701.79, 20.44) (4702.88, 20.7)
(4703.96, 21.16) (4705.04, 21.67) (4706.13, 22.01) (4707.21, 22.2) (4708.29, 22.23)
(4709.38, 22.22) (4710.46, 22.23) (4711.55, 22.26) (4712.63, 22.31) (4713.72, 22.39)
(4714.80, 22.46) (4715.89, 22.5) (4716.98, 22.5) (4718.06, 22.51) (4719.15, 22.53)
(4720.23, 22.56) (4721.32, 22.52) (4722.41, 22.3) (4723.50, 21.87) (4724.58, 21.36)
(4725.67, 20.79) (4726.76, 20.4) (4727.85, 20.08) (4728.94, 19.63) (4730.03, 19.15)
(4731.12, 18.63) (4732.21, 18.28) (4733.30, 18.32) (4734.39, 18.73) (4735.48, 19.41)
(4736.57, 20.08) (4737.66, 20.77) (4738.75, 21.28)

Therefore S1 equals 20.7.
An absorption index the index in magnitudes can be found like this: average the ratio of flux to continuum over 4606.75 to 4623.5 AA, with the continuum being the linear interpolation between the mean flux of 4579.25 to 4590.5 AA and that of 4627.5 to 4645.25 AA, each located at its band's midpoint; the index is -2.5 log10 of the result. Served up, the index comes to 0.01 mag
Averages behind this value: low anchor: 21.2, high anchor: 21.2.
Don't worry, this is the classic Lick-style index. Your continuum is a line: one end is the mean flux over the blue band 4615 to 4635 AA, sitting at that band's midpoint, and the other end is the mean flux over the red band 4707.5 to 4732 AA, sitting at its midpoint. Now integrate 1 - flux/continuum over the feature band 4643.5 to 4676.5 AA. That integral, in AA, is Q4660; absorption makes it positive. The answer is 0.15 AA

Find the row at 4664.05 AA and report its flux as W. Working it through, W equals 20.99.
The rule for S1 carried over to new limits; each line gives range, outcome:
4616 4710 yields 21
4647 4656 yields 19.8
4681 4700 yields 20.6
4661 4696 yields 21.1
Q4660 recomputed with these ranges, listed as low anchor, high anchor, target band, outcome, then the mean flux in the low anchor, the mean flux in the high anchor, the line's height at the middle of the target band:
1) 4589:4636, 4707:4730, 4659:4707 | 0.9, 21.1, 21.8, 21.6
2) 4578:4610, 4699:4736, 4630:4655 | 0.7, 21.3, 21.2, 21.3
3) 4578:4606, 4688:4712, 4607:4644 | 0.5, 21.3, 21.3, 21.3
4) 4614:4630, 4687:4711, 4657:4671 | -0.4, 20.7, 21.2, 21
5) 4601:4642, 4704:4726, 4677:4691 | 1.0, 21.1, 22.2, 21.8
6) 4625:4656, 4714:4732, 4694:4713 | -0.3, 20.7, 21.3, 21.2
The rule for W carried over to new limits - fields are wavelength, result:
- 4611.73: 20.84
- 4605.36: 21.95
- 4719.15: 22.53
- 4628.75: 21.59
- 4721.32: 22.52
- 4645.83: 20.81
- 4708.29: 22.23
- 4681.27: 19.46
